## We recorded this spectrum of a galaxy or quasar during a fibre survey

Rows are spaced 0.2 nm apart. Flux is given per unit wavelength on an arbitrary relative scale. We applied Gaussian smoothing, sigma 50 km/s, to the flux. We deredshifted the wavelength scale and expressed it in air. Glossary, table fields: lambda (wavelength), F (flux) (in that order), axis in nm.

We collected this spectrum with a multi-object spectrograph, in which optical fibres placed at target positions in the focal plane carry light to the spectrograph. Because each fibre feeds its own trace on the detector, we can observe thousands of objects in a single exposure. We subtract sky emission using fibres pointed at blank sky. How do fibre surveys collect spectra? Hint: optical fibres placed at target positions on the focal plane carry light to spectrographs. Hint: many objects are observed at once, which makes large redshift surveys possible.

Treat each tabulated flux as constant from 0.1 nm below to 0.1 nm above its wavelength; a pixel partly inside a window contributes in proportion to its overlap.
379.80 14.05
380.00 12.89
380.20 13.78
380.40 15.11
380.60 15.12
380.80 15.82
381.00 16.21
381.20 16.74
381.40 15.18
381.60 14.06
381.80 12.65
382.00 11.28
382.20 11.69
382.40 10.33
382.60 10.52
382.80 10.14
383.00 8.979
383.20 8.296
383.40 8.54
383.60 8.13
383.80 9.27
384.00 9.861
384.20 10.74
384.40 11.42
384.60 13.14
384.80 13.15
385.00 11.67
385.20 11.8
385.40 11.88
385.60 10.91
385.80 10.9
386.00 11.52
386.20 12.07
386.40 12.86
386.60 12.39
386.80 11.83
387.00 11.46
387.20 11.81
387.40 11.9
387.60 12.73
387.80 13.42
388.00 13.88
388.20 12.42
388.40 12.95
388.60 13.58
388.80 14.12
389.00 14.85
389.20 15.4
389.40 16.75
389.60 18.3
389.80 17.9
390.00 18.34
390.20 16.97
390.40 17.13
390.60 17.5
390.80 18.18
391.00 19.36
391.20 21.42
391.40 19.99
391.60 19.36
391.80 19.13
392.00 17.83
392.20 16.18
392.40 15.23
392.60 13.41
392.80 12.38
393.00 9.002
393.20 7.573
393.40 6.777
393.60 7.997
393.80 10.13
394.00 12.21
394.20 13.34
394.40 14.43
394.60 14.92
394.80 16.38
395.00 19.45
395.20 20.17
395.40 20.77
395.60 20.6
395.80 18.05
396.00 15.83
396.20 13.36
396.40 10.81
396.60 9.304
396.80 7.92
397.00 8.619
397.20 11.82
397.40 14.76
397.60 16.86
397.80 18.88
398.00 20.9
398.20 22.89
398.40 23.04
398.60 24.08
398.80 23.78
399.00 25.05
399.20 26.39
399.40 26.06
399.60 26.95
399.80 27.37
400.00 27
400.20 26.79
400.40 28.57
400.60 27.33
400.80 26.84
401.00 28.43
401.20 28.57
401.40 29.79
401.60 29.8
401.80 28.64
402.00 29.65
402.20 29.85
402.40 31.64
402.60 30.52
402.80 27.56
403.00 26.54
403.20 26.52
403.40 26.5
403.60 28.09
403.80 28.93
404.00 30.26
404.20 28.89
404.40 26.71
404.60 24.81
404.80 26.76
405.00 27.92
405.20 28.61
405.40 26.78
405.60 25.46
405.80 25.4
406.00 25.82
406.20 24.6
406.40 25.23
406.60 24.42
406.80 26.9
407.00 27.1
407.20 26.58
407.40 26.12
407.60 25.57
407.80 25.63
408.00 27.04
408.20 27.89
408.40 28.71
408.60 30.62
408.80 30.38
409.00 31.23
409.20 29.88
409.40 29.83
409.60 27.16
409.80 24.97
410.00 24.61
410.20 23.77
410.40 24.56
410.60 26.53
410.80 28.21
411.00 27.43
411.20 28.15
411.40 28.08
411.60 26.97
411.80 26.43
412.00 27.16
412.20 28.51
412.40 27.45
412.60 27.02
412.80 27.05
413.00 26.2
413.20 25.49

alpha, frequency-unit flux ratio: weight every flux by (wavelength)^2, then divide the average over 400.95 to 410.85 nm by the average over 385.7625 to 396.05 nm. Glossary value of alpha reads 2.0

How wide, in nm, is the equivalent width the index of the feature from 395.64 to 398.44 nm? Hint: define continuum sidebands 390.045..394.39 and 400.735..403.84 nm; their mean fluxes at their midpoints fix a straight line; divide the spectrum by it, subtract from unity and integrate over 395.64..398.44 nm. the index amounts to 0.83 nm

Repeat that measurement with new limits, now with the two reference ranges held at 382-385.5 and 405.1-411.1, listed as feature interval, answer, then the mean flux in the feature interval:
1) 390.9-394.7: 0.51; 14.2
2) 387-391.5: -0.44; 15.8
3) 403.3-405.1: -0.25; 27.7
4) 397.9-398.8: -0.11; 22.8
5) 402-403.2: -0.30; 29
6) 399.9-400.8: -0.23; 27.4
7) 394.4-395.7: -0.01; 18.4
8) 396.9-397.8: 0.28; 13.7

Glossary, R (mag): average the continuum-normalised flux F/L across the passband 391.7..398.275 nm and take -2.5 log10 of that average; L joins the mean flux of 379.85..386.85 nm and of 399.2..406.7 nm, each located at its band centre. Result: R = 0.418 mag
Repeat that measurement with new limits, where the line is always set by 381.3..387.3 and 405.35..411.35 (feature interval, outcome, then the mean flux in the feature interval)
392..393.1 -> 0.21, 13.7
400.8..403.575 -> -0.25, 28.7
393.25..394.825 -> 0.45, 11.7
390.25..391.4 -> -0.20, 18.8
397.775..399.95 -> -0.17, 24.4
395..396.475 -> 0.08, 17.4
